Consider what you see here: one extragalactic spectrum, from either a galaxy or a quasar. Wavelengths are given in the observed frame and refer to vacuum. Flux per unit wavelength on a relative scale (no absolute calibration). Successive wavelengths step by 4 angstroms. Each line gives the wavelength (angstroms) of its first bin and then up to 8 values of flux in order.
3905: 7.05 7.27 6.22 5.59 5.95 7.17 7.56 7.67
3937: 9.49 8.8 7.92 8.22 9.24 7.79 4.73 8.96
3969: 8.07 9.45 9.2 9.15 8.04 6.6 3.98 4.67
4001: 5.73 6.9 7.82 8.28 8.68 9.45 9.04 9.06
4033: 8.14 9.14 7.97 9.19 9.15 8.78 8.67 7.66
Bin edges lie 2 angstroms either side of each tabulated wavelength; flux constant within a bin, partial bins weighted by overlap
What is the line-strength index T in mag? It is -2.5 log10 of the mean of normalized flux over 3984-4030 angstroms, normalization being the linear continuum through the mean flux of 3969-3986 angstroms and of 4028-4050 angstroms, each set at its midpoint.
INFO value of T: 0.206 mag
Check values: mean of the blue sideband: 8.91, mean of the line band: 7.3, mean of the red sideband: 8.74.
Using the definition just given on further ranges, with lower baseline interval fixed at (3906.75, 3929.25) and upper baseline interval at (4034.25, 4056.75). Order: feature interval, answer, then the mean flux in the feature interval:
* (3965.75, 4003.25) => 0.061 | 7.27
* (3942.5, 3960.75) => -0.118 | 7.96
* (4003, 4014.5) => 0.072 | 7.64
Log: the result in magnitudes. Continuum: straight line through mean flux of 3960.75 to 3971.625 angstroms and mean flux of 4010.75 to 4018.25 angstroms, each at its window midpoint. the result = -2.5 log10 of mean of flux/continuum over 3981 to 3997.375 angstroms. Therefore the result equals 0.26 mag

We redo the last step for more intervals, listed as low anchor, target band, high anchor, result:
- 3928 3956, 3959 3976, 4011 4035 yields 0.086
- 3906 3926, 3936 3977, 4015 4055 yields -0.145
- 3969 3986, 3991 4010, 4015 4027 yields 0.492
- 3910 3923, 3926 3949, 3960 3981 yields -0.188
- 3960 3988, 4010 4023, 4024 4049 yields -0.013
